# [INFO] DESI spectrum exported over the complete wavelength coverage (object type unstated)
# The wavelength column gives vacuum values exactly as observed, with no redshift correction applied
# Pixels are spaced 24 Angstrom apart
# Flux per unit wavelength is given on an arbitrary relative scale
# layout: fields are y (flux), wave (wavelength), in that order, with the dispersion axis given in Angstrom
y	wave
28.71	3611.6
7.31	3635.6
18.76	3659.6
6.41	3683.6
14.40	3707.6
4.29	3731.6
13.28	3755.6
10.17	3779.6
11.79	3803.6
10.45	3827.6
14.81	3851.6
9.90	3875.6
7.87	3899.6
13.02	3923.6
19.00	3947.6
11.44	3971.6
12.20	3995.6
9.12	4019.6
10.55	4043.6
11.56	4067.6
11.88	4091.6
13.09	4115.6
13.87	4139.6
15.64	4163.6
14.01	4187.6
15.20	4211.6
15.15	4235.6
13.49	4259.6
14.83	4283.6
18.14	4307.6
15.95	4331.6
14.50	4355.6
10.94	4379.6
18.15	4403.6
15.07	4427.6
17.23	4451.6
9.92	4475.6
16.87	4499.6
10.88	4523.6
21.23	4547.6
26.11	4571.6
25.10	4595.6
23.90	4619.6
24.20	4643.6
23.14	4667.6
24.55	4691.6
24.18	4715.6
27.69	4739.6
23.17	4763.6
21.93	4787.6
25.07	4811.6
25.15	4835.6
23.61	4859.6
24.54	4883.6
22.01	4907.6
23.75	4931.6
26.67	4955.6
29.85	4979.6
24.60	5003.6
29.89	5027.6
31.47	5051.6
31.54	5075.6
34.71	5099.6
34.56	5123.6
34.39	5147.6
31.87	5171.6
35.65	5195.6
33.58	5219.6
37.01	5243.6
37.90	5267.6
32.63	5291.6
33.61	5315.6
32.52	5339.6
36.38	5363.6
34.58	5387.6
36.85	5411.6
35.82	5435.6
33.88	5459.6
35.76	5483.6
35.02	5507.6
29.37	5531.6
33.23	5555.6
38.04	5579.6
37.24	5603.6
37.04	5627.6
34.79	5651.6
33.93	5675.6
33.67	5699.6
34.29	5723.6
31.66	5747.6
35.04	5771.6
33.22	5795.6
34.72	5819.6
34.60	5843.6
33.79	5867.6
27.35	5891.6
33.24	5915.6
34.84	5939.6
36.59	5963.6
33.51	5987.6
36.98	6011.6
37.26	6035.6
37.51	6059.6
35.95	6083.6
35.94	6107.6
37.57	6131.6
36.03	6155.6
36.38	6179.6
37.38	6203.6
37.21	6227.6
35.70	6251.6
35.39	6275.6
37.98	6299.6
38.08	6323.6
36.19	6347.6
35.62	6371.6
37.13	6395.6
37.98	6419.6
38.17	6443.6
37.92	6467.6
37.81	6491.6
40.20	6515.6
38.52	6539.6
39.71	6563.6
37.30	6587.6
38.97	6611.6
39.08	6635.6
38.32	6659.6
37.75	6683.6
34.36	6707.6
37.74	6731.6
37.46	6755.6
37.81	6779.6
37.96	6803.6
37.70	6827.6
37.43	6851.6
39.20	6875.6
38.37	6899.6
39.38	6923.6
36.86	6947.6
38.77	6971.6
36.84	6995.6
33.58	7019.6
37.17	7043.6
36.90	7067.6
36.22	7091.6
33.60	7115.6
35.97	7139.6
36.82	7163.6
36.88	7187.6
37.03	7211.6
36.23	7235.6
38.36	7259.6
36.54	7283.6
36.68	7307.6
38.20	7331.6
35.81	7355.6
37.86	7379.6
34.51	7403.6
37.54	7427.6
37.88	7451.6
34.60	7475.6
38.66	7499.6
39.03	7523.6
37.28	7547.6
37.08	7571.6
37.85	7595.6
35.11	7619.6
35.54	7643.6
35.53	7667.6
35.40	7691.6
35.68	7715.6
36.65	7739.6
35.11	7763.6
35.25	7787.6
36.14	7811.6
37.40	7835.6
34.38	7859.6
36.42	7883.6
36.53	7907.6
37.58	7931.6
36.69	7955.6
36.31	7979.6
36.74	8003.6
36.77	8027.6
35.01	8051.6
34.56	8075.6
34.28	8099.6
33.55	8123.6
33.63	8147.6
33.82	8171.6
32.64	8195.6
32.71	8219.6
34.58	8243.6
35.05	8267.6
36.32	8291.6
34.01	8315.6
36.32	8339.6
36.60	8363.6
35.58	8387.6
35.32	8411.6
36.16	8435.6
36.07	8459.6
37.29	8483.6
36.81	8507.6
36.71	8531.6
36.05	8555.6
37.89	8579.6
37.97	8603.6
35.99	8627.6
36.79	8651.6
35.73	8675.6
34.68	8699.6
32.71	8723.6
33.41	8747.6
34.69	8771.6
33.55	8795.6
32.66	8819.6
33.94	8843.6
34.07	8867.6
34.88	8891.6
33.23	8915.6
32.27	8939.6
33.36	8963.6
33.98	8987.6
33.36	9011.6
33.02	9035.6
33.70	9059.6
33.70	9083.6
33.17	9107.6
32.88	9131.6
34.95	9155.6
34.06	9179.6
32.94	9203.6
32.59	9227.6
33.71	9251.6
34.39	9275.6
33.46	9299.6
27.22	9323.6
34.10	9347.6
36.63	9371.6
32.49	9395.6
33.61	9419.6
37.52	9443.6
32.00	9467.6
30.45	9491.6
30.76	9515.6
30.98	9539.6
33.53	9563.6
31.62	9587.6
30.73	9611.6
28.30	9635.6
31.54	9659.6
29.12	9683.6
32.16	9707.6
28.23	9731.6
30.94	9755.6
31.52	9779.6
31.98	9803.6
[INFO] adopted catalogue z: 0.138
